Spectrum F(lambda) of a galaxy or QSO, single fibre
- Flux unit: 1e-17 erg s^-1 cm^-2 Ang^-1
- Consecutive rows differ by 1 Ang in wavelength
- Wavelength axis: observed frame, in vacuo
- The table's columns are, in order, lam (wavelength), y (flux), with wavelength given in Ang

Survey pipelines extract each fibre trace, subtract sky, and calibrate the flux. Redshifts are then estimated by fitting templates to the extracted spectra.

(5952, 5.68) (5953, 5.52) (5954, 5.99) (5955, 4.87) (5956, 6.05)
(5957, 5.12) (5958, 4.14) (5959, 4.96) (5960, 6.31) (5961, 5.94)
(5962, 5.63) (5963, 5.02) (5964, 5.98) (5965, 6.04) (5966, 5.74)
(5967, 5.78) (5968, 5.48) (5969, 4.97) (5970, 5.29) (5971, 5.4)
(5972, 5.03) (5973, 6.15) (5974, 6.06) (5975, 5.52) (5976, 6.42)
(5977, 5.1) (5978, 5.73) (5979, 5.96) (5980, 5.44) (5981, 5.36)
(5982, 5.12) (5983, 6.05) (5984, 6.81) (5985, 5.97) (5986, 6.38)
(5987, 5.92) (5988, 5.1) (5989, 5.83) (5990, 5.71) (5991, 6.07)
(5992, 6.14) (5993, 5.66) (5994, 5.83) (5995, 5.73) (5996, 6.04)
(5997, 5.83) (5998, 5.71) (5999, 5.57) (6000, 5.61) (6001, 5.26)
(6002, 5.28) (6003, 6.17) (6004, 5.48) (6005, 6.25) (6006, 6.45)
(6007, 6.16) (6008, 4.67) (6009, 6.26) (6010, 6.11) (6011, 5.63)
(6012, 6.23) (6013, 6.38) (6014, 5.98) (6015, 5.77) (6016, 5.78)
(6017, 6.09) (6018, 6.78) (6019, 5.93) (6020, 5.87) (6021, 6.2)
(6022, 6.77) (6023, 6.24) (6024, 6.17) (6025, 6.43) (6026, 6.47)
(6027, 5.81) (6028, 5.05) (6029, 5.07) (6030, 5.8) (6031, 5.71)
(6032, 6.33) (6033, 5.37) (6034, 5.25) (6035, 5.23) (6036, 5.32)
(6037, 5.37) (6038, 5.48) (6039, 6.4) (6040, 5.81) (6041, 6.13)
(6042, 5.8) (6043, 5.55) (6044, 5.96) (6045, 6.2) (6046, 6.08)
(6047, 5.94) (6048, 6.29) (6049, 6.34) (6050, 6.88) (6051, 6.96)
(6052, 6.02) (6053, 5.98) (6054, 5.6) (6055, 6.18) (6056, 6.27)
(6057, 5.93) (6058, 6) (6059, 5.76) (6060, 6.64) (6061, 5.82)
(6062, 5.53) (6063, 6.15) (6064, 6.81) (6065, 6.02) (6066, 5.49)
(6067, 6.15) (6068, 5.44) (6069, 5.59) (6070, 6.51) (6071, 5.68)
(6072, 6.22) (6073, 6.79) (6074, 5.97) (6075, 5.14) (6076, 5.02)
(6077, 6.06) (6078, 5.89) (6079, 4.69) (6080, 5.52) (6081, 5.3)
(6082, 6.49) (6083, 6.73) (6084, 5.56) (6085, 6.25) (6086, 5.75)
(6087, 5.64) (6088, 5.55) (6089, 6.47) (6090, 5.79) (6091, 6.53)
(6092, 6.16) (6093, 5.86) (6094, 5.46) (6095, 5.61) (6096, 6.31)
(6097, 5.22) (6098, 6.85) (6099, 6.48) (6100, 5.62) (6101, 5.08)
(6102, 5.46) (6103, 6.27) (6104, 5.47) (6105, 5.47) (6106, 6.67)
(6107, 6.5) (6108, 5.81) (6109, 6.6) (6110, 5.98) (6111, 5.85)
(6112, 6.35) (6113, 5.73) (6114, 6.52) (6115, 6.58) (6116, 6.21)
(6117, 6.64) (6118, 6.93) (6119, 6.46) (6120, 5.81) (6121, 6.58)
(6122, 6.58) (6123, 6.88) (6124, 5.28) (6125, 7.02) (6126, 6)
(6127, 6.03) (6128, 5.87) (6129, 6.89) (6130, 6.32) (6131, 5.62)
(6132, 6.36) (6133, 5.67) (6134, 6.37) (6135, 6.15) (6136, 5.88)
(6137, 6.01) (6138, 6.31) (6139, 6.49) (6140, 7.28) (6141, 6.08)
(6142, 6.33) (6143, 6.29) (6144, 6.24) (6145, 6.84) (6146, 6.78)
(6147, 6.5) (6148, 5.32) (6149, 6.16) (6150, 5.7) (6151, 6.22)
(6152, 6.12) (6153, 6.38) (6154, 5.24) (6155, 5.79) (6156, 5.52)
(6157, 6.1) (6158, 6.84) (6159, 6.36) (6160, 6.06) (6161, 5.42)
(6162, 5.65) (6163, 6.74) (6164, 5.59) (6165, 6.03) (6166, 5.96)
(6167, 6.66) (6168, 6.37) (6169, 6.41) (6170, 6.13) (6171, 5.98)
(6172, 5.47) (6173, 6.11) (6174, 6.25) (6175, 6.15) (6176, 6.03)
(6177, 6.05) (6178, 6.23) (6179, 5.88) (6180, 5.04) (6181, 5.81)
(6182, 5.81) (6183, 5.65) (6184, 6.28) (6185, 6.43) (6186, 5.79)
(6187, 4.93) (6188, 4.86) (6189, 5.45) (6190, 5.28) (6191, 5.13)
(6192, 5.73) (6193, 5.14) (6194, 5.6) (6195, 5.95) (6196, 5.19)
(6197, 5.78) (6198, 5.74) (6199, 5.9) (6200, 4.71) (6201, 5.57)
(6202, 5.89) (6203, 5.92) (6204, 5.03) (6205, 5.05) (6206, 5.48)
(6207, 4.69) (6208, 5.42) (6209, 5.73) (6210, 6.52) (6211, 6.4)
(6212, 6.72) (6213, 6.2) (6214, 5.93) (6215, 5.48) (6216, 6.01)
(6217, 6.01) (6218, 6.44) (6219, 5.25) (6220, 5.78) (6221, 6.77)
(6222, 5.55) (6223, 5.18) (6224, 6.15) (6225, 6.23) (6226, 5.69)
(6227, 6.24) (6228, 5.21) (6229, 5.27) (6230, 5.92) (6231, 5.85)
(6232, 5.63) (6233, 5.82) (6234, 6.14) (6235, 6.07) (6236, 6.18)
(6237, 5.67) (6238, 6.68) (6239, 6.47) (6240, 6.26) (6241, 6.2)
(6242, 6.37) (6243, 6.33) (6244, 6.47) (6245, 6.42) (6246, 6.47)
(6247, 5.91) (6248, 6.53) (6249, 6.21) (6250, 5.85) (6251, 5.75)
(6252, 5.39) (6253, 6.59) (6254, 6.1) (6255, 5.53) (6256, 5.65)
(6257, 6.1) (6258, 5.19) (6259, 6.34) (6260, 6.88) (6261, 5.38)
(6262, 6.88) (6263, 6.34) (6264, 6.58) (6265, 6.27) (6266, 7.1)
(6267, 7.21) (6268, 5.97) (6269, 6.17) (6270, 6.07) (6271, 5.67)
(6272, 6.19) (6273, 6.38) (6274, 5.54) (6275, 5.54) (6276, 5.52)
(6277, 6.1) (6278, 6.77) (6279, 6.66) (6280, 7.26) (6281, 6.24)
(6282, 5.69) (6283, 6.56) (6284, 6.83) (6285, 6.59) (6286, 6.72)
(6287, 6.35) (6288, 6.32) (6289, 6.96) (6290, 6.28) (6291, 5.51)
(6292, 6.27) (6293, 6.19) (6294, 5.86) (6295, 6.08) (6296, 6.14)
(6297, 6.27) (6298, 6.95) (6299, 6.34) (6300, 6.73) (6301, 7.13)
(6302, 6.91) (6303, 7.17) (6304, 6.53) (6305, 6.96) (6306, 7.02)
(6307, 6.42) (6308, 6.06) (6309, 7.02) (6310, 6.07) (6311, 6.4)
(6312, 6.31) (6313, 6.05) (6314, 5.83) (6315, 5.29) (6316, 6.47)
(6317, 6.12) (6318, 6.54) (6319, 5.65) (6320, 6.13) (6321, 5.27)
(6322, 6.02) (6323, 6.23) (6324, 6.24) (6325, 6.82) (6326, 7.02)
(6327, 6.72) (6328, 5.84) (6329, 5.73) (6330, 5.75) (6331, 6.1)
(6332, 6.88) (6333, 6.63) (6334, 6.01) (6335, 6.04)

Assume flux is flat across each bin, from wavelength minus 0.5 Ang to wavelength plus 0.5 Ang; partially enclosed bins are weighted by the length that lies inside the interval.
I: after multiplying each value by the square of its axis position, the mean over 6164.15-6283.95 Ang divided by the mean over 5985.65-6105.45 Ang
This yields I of 1.1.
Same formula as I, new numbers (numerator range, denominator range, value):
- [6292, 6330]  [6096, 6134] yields 1.09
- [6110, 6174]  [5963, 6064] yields 1.10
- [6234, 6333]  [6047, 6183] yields 1.09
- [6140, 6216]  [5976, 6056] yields 1.05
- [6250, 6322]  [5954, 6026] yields 1.19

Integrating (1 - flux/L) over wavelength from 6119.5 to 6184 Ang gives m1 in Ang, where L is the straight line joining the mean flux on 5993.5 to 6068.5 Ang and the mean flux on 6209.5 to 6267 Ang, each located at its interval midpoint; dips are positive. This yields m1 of -1.04 Ang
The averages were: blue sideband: 5.93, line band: 6.12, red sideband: 6.09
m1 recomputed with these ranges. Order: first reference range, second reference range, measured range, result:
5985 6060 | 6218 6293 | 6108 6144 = -1.5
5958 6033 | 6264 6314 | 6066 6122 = 0.2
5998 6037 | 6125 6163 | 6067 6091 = 0.6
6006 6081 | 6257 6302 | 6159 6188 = 0.9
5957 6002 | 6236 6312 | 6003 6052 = -1.6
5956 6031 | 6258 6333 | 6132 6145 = -0.5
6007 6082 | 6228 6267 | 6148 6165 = 0.2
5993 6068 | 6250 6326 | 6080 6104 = 0.4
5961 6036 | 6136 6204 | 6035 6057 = -0.6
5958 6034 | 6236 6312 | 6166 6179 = 0.0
